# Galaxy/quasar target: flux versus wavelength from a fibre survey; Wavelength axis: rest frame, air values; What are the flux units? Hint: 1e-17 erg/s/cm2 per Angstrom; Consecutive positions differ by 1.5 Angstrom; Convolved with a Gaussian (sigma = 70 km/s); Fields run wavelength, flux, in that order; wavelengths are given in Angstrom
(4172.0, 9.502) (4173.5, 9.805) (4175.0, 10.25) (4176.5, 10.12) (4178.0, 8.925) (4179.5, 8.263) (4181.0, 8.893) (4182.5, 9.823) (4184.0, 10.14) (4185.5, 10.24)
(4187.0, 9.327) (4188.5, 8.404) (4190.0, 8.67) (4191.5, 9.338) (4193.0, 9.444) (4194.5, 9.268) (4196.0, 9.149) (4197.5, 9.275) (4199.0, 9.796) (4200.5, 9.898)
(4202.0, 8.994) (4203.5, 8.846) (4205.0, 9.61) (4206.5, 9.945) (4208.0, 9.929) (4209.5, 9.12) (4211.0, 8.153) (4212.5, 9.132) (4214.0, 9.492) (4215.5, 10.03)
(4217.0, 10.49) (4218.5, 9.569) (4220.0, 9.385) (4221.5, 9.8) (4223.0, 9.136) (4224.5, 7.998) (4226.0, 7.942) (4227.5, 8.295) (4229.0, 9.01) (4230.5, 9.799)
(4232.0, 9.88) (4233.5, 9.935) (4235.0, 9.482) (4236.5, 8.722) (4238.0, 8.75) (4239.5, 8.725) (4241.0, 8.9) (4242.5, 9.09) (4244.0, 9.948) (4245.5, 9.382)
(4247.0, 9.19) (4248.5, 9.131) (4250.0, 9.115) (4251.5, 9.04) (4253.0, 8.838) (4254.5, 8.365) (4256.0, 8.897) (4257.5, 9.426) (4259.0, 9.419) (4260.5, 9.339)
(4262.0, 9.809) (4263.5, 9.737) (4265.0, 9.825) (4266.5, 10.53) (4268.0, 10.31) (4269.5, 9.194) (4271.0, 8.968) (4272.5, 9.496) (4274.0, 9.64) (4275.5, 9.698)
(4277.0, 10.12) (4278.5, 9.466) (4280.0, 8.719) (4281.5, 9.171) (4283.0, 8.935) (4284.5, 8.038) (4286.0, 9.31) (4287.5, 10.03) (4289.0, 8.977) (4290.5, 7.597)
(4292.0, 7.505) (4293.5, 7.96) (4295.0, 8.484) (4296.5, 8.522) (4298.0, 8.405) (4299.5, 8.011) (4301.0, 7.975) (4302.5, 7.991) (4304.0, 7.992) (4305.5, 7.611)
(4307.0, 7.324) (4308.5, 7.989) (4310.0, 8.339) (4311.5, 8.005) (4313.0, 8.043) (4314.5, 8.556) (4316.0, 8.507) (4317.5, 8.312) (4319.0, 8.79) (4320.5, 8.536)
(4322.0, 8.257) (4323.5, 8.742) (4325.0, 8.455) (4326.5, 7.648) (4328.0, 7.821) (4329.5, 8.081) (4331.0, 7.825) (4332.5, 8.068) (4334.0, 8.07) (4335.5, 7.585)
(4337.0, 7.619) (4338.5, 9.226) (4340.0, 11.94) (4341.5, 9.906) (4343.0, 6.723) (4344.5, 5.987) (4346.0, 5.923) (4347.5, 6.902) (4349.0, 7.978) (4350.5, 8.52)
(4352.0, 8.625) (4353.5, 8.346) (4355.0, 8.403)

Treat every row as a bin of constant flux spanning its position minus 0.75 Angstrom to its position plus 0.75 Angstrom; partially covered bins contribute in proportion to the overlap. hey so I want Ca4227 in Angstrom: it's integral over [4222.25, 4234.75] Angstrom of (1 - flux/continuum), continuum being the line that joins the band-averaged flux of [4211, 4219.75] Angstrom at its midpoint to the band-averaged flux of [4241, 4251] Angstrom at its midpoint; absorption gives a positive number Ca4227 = 0.57 Angstrom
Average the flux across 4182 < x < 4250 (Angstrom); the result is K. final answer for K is 9.3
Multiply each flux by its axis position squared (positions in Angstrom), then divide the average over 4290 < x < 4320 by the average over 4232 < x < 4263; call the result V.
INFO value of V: 0.91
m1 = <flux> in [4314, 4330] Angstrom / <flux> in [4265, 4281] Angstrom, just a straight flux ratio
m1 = 0.9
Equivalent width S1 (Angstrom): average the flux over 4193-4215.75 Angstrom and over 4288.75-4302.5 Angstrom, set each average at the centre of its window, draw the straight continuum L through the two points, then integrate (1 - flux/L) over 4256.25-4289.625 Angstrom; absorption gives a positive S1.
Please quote -4.06 Angstrom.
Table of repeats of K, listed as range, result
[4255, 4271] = 9.6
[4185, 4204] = 9.27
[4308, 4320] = 8.33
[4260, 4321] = 8.77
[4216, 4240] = 9.2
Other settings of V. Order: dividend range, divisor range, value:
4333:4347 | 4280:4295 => 0.96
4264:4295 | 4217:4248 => 1.02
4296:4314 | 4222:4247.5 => 0.91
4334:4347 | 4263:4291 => 0.89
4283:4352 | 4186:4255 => 0.93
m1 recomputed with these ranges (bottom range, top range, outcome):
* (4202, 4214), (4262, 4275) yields 1.05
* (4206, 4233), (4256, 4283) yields 1.03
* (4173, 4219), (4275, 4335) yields 0.89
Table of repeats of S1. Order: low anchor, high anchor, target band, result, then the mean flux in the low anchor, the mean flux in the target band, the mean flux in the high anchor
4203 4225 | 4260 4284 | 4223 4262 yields 1.61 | 9.4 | 9.08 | 9.55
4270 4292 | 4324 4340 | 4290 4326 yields 1.96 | 9.1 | 8.16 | 8.23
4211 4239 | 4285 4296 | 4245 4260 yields -0.23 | 9.23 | 9.08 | 8.54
